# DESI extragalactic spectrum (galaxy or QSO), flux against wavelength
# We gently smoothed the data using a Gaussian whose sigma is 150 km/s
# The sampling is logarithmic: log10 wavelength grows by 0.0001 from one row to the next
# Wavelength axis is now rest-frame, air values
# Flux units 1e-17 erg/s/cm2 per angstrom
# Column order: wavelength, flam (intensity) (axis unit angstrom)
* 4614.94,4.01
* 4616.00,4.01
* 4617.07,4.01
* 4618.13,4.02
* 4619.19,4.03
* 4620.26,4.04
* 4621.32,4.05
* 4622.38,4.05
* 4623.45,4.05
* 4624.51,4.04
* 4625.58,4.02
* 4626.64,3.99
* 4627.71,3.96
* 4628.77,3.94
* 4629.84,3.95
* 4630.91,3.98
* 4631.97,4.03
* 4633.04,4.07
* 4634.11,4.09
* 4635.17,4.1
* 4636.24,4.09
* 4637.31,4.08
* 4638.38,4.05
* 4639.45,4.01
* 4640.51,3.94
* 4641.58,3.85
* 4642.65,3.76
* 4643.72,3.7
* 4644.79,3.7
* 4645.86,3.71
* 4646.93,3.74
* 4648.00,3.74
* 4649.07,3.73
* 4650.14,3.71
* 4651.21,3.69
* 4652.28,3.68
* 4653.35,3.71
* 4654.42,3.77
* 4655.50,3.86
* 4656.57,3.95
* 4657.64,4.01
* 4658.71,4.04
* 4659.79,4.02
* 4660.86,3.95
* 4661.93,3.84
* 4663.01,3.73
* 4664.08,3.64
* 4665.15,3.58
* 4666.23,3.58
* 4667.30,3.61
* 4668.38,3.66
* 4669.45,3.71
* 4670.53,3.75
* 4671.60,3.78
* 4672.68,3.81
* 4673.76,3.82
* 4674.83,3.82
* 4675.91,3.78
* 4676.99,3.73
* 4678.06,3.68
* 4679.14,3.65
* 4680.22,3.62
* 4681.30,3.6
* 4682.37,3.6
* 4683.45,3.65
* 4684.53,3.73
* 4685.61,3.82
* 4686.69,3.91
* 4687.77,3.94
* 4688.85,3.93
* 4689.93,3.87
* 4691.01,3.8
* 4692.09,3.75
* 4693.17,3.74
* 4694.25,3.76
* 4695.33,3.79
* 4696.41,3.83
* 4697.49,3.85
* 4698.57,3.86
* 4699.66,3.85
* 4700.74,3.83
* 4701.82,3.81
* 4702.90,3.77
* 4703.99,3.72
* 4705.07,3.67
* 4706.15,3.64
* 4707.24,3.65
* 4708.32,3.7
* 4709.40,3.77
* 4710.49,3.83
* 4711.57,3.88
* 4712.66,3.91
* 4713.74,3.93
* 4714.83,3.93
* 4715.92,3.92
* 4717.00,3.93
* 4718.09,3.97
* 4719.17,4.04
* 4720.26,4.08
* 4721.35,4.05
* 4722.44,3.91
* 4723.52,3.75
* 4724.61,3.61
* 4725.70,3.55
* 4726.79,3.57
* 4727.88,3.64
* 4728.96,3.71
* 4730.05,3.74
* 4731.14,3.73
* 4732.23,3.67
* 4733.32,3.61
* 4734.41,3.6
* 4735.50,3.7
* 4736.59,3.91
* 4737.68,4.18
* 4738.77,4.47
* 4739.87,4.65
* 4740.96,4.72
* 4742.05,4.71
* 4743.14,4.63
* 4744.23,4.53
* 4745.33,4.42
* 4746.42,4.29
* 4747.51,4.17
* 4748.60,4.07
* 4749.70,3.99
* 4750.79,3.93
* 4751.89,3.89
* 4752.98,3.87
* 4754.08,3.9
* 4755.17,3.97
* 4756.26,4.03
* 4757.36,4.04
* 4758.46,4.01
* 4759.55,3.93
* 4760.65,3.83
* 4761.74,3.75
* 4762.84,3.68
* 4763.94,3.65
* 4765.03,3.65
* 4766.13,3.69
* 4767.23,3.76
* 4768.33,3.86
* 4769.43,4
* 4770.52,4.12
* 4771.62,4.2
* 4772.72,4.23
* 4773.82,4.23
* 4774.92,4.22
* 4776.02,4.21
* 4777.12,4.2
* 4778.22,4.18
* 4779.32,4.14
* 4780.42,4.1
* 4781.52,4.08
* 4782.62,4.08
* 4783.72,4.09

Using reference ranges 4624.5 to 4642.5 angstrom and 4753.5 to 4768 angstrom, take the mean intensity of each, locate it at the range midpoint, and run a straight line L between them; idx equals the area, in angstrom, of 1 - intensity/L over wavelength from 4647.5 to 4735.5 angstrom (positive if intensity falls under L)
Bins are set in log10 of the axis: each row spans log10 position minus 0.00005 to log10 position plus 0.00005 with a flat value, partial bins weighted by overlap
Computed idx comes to 3.36 angstrom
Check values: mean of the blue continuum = 4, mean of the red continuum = 3.84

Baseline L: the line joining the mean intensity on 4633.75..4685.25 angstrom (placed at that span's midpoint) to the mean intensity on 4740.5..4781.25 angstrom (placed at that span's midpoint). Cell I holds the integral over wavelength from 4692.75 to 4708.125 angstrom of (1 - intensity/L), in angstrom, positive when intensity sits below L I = 0.5 angstrom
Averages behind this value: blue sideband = 3.79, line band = 3.77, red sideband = 4.07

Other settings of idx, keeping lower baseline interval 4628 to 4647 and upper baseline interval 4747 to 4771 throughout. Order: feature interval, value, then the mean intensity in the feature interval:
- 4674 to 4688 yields 0.7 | 3.73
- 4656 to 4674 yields 0.6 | 3.79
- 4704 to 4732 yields 0.8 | 3.8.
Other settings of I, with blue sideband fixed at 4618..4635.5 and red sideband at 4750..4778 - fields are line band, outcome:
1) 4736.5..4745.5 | -1.2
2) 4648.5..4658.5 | 0.5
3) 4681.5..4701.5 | 1.0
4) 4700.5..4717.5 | 0.8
